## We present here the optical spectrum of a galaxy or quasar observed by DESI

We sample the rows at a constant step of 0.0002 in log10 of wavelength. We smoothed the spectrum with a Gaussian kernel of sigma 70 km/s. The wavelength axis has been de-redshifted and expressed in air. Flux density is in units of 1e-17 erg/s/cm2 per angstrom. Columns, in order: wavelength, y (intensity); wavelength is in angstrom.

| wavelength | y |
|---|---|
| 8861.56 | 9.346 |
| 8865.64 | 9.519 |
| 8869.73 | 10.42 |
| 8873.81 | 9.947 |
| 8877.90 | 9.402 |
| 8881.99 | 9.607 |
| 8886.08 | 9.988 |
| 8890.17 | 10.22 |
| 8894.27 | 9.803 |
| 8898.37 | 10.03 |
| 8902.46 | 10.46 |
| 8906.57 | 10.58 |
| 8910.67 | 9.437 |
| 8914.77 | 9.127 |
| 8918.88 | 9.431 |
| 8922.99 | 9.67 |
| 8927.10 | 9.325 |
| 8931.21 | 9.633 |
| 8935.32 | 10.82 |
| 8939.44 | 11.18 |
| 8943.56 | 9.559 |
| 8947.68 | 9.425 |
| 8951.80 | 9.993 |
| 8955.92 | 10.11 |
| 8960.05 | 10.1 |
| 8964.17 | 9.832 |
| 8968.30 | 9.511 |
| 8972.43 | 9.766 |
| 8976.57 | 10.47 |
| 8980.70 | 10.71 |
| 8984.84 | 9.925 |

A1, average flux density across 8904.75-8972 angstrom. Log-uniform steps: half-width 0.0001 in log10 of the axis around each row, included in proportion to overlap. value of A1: 9.85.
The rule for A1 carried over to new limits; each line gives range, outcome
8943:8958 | 9.79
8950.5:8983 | 10.1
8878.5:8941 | 9.93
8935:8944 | 10.6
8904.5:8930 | 9.59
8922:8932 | 9.52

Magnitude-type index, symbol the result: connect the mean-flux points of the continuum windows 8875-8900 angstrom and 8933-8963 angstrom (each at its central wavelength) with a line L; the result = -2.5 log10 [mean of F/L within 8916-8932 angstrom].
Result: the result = 0.06 mag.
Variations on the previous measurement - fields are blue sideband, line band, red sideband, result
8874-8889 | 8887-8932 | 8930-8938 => 0.03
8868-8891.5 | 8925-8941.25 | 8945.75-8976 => -0.04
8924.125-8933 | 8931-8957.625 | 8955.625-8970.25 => -0.05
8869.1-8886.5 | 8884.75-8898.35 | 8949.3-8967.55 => -0.02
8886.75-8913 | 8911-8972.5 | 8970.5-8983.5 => 0.04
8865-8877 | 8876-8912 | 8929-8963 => 0.00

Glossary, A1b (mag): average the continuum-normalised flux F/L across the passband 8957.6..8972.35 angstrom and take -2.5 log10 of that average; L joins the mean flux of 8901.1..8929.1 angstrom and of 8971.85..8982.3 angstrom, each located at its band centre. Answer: 0.05 mag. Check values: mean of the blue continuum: 9.7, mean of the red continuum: 10.4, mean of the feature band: 9.82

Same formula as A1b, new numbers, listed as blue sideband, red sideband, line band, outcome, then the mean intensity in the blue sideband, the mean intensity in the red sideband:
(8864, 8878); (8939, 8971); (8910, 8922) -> 0.06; 9.89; 9.9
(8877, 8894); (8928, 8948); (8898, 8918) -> 0.01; 9.83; 10.1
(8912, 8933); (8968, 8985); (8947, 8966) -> -0.01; 9.44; 10.1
